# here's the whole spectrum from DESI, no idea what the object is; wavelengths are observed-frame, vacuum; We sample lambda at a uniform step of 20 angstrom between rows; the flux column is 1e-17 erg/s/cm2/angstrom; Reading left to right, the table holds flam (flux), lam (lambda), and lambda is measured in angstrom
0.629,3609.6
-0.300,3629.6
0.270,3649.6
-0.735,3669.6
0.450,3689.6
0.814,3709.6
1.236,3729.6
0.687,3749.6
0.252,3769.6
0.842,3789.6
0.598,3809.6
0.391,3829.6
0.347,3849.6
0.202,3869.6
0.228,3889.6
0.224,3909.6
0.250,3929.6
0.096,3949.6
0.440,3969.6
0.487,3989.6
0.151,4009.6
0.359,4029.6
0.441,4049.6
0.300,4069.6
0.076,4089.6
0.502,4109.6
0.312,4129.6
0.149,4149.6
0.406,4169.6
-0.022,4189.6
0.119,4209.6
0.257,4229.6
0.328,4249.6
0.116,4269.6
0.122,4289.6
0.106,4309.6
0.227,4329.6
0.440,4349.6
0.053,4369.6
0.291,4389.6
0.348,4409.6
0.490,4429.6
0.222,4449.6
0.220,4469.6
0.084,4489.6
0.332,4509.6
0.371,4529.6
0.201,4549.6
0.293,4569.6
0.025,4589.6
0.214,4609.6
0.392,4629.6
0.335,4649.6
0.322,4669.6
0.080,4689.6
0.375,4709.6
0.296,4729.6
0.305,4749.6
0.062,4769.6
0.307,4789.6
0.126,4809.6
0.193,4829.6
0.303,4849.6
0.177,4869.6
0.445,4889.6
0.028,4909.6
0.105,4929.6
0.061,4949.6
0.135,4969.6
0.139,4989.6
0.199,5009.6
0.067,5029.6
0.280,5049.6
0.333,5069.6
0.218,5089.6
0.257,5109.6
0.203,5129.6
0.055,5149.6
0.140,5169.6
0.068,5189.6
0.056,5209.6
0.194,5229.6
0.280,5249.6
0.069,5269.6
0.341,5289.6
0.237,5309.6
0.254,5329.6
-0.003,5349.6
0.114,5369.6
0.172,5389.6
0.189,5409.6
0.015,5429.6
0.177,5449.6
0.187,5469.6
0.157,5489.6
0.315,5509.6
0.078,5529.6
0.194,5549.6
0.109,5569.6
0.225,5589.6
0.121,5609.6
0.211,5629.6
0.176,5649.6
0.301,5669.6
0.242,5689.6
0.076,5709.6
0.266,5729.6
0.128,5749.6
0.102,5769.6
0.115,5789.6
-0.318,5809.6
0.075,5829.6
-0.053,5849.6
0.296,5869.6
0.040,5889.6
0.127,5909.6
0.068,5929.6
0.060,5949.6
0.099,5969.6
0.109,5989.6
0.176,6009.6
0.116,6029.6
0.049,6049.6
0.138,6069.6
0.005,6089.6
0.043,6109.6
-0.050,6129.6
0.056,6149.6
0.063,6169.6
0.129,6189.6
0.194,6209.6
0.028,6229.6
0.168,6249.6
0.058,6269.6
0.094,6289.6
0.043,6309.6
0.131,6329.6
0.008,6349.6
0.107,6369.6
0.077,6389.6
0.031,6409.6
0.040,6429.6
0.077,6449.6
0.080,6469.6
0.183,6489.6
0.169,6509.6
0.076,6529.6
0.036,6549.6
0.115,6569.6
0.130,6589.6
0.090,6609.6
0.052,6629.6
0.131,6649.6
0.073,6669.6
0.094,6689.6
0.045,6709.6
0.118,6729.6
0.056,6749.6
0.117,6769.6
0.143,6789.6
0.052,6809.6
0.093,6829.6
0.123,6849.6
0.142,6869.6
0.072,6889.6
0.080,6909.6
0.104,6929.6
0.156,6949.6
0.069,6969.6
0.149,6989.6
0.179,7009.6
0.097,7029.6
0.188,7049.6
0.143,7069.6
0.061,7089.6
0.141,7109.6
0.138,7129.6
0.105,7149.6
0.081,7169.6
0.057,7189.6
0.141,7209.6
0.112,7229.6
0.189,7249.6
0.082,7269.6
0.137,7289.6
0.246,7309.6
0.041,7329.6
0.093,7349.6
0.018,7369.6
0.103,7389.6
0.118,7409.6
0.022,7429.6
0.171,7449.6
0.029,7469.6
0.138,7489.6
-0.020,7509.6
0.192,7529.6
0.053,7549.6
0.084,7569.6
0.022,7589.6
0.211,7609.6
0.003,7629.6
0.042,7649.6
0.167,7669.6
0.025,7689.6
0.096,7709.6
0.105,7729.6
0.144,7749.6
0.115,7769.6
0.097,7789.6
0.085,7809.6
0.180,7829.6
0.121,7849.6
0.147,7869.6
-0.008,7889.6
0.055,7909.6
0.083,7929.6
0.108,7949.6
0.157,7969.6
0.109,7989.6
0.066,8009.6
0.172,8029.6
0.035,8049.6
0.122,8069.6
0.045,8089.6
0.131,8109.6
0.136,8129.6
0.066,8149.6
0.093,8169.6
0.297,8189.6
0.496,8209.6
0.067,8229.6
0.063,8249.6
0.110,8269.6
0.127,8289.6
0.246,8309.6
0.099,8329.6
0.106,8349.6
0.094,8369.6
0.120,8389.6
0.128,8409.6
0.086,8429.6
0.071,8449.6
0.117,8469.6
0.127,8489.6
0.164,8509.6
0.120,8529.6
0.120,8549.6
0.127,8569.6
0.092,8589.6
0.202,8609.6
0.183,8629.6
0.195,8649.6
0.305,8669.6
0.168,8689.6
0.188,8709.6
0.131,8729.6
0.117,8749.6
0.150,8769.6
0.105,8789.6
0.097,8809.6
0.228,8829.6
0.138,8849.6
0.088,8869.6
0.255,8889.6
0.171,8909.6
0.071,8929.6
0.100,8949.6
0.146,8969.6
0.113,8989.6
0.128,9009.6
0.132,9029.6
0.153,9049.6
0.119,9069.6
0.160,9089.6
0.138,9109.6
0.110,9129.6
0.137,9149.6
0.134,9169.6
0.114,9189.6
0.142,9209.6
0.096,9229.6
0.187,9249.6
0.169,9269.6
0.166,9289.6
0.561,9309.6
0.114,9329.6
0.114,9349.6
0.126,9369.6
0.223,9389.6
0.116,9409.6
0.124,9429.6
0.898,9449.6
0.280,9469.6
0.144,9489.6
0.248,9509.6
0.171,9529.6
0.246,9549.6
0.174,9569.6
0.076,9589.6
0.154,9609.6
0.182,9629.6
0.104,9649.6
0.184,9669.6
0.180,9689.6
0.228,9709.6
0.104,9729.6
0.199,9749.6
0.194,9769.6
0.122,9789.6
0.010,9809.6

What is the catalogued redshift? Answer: 1.20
